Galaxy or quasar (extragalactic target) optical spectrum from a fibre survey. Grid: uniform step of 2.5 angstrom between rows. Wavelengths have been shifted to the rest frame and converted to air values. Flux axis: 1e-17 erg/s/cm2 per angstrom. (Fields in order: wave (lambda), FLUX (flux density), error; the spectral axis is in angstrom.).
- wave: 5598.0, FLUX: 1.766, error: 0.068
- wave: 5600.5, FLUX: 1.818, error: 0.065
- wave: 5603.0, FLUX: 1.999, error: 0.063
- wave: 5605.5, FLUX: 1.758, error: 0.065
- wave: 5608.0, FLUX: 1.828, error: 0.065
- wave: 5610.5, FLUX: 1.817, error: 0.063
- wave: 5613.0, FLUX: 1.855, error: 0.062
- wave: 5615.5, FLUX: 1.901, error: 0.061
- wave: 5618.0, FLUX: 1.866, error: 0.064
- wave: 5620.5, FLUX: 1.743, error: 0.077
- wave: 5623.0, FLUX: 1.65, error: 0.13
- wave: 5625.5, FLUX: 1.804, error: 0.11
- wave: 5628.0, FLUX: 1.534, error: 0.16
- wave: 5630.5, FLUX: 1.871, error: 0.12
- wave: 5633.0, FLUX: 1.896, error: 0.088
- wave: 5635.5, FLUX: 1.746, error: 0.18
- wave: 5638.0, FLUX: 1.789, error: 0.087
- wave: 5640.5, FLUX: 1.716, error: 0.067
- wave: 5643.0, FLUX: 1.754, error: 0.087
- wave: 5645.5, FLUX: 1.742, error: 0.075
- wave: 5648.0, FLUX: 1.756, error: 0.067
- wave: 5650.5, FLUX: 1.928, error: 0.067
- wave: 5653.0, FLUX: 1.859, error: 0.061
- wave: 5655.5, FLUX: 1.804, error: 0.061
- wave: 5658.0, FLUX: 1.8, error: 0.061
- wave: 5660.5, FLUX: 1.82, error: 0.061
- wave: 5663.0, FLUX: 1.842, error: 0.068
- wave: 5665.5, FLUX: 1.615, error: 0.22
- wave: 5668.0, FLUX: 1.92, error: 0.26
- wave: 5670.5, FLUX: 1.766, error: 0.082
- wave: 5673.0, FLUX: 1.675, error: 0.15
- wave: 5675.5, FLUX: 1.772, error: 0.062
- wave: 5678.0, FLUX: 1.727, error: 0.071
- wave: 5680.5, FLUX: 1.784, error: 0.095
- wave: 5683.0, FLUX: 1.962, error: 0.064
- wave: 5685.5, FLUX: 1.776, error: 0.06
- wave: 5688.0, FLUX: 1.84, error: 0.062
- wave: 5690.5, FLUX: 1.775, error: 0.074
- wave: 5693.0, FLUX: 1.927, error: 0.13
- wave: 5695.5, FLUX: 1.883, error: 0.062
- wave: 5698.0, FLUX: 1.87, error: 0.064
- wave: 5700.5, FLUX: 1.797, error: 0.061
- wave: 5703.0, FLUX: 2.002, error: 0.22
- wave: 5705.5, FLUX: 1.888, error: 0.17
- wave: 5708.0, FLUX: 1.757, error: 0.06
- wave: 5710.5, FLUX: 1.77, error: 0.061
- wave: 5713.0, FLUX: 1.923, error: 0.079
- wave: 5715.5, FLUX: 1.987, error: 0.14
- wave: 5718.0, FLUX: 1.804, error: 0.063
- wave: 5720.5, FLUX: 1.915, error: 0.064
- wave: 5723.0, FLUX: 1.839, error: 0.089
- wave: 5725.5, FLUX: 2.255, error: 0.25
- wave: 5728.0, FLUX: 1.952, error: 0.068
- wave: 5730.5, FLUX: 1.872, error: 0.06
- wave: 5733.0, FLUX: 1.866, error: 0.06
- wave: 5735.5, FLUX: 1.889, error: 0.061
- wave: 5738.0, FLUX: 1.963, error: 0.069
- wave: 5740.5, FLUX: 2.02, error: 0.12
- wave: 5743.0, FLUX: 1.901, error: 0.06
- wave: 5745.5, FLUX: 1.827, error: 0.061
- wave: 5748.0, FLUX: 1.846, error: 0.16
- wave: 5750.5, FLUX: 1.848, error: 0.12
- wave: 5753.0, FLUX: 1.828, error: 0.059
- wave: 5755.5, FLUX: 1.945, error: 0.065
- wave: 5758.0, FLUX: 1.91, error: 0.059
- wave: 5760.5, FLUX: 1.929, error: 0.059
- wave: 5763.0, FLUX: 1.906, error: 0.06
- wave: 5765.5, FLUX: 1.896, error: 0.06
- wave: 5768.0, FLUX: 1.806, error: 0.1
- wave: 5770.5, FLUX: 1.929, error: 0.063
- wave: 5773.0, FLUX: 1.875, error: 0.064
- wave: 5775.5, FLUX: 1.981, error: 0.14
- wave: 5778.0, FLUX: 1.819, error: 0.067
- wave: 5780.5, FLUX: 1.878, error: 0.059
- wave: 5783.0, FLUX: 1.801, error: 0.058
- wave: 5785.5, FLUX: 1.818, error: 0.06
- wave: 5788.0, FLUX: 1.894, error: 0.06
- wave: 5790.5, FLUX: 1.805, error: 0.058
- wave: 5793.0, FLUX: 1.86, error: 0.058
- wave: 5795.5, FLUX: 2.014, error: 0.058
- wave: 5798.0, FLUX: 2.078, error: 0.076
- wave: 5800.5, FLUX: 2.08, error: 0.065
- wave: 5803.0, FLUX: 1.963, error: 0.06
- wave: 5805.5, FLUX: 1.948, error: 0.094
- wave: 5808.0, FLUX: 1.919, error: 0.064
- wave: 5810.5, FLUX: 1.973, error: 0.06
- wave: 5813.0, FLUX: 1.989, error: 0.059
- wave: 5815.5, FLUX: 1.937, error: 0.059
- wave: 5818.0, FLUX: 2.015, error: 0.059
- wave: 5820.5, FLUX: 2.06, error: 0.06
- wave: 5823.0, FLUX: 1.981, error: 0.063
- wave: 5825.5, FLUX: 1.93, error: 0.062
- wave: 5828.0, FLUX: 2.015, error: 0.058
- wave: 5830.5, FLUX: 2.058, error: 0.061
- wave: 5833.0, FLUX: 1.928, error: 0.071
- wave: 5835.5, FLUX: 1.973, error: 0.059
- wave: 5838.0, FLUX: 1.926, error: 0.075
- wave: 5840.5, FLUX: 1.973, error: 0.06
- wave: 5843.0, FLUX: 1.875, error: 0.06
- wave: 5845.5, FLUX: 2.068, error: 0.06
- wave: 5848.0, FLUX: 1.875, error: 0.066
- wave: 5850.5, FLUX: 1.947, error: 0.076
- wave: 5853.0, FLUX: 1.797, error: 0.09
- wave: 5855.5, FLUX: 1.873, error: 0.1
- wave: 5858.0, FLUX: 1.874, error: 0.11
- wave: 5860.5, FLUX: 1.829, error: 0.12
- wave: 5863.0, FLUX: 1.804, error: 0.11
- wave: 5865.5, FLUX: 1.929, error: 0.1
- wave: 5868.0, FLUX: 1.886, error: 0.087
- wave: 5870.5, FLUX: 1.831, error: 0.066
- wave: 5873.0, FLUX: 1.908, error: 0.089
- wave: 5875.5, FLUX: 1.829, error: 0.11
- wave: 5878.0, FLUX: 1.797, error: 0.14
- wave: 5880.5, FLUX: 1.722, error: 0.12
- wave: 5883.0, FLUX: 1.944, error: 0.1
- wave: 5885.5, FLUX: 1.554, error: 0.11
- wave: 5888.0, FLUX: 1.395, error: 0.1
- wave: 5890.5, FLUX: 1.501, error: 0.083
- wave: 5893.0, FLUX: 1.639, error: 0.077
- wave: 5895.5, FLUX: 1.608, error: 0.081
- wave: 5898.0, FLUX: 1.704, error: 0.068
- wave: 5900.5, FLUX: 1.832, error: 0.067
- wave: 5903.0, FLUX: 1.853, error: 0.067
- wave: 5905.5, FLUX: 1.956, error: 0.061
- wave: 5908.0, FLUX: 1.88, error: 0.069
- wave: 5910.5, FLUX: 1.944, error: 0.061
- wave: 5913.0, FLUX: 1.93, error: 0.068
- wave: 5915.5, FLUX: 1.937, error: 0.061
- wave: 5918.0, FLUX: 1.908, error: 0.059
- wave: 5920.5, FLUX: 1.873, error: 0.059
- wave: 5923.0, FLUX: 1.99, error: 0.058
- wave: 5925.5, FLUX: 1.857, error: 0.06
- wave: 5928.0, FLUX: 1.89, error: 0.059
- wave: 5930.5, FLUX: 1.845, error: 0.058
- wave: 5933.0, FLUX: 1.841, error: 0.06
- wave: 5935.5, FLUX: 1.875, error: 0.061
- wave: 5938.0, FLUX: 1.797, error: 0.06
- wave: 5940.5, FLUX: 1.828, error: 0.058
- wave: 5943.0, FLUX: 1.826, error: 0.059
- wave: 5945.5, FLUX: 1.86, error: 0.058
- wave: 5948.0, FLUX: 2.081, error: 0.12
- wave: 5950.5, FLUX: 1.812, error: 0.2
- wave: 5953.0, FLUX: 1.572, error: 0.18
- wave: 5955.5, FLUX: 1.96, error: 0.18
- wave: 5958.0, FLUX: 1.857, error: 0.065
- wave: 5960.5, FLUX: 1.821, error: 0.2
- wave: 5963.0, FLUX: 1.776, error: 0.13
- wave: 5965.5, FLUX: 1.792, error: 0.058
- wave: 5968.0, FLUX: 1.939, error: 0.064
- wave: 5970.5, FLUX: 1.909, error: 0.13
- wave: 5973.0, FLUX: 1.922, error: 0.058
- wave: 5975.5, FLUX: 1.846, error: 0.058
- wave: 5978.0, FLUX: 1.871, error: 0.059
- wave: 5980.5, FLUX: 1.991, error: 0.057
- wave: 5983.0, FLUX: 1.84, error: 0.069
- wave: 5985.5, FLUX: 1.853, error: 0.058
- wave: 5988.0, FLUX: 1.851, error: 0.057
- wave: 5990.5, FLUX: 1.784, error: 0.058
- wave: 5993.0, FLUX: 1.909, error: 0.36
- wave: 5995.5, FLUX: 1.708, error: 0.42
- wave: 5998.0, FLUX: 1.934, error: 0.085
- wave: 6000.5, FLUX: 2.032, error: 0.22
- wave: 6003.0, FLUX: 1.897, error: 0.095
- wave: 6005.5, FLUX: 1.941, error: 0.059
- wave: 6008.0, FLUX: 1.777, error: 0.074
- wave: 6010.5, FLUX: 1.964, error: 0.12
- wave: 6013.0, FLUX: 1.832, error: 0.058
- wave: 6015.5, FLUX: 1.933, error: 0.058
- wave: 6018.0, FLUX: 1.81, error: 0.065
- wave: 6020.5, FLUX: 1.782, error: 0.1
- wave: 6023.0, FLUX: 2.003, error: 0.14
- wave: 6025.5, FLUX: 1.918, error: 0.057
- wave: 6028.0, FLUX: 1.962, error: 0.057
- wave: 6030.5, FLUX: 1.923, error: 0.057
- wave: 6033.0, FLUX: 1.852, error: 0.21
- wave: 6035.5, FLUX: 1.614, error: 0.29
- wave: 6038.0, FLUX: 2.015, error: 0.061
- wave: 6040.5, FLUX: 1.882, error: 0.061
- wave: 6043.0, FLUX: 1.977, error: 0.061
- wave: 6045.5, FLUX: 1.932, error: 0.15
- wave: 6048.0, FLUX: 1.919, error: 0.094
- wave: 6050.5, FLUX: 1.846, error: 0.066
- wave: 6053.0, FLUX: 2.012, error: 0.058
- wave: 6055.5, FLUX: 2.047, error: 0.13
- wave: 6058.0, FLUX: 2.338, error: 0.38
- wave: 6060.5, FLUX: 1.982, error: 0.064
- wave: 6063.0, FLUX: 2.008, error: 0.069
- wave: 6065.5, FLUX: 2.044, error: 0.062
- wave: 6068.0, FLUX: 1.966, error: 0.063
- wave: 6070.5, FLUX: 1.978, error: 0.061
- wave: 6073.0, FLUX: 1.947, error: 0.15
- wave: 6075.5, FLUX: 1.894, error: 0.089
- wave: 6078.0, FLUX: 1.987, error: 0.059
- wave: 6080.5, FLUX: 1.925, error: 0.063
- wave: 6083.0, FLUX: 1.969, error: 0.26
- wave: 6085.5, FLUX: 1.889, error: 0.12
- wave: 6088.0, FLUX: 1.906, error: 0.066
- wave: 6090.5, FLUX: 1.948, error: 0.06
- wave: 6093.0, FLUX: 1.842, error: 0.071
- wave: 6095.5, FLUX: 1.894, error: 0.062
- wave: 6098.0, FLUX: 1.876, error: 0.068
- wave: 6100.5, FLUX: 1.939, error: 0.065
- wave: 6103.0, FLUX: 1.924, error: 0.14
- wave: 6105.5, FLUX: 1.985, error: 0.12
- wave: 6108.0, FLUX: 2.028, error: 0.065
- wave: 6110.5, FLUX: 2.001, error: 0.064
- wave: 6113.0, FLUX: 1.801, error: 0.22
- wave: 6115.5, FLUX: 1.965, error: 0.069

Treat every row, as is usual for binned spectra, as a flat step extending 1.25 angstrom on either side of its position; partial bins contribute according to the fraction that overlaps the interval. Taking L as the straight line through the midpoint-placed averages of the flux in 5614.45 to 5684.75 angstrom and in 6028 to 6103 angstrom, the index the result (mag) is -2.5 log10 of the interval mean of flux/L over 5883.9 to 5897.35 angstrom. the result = 0.203 mag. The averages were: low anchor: 1.79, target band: 1.56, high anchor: 1.94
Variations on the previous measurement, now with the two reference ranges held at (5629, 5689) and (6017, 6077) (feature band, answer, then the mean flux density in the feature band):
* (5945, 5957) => 0.030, 1.86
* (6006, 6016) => 0.031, 1.88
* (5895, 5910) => 0.039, 1.82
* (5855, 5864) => 0.017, 1.84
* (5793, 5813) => -0.077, 1.99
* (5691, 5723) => -0.034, 1.87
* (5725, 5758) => -0.051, 1.92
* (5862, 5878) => 0.010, 1.86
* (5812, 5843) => -0.066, 1.98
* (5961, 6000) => 0.032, 1.86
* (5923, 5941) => 0.025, 1.86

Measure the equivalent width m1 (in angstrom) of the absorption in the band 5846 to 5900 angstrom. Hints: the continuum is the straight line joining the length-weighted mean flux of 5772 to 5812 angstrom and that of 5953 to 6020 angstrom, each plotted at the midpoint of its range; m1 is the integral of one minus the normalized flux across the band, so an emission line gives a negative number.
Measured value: 3.4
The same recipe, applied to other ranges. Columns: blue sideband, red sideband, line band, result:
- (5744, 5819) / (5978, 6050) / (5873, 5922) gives 3.0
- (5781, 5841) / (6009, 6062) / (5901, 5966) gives 2.4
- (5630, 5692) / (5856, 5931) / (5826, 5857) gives -2.2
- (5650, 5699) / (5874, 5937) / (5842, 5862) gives -0.9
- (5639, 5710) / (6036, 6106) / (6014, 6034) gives 0.4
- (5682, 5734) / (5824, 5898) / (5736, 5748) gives -0.3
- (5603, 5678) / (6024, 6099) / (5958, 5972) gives 0.4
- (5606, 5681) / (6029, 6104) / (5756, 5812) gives -2.3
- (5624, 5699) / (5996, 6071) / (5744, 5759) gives -0.3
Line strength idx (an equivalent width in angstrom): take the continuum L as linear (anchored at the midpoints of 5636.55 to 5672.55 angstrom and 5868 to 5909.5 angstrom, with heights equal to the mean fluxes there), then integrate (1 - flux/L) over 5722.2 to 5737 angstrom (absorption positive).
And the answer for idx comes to -1.4 angstrom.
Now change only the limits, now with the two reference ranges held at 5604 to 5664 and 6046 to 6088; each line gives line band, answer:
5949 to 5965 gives 1.1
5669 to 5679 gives 0.4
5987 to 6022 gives 1.5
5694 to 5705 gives -0.4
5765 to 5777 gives -0.3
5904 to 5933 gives 0.2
